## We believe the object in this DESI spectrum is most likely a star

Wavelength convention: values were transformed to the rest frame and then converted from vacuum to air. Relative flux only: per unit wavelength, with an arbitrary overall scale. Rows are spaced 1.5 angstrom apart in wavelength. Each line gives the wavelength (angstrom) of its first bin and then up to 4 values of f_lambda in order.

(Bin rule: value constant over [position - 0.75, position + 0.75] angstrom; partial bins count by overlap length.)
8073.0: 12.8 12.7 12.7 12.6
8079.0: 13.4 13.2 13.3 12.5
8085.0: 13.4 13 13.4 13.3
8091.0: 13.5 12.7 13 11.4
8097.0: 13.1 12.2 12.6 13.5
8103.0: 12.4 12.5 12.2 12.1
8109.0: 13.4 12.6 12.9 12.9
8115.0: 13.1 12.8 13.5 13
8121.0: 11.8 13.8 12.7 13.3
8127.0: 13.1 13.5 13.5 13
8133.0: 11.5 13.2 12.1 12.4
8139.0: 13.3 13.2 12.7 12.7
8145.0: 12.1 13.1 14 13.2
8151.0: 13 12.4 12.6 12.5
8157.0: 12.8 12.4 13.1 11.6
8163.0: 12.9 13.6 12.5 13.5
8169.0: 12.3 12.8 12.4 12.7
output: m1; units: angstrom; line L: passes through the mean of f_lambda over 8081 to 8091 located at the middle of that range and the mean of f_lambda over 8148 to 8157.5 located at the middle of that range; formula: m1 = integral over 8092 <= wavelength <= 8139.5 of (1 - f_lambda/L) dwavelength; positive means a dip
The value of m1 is 0.9 angstrom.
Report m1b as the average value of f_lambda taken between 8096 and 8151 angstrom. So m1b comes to 12.9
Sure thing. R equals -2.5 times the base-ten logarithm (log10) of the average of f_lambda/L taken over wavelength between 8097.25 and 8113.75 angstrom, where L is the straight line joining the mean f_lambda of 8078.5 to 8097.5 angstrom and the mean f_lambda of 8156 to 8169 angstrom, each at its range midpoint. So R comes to 0.02 mag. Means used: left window 13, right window 12.8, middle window 12.7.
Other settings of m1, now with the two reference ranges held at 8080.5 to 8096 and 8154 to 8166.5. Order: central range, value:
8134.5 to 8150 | -0.2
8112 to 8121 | -0.1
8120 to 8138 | 0.0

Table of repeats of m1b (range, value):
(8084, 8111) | 12.8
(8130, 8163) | 12.7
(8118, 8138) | 12.9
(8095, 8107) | 12.5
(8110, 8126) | 12.9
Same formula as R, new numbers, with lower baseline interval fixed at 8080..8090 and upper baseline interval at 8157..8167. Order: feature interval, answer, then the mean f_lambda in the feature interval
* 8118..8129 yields -0.010 mag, 13.1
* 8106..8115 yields 0.021 mag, 12.8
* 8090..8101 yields 0.035 mag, 12.7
